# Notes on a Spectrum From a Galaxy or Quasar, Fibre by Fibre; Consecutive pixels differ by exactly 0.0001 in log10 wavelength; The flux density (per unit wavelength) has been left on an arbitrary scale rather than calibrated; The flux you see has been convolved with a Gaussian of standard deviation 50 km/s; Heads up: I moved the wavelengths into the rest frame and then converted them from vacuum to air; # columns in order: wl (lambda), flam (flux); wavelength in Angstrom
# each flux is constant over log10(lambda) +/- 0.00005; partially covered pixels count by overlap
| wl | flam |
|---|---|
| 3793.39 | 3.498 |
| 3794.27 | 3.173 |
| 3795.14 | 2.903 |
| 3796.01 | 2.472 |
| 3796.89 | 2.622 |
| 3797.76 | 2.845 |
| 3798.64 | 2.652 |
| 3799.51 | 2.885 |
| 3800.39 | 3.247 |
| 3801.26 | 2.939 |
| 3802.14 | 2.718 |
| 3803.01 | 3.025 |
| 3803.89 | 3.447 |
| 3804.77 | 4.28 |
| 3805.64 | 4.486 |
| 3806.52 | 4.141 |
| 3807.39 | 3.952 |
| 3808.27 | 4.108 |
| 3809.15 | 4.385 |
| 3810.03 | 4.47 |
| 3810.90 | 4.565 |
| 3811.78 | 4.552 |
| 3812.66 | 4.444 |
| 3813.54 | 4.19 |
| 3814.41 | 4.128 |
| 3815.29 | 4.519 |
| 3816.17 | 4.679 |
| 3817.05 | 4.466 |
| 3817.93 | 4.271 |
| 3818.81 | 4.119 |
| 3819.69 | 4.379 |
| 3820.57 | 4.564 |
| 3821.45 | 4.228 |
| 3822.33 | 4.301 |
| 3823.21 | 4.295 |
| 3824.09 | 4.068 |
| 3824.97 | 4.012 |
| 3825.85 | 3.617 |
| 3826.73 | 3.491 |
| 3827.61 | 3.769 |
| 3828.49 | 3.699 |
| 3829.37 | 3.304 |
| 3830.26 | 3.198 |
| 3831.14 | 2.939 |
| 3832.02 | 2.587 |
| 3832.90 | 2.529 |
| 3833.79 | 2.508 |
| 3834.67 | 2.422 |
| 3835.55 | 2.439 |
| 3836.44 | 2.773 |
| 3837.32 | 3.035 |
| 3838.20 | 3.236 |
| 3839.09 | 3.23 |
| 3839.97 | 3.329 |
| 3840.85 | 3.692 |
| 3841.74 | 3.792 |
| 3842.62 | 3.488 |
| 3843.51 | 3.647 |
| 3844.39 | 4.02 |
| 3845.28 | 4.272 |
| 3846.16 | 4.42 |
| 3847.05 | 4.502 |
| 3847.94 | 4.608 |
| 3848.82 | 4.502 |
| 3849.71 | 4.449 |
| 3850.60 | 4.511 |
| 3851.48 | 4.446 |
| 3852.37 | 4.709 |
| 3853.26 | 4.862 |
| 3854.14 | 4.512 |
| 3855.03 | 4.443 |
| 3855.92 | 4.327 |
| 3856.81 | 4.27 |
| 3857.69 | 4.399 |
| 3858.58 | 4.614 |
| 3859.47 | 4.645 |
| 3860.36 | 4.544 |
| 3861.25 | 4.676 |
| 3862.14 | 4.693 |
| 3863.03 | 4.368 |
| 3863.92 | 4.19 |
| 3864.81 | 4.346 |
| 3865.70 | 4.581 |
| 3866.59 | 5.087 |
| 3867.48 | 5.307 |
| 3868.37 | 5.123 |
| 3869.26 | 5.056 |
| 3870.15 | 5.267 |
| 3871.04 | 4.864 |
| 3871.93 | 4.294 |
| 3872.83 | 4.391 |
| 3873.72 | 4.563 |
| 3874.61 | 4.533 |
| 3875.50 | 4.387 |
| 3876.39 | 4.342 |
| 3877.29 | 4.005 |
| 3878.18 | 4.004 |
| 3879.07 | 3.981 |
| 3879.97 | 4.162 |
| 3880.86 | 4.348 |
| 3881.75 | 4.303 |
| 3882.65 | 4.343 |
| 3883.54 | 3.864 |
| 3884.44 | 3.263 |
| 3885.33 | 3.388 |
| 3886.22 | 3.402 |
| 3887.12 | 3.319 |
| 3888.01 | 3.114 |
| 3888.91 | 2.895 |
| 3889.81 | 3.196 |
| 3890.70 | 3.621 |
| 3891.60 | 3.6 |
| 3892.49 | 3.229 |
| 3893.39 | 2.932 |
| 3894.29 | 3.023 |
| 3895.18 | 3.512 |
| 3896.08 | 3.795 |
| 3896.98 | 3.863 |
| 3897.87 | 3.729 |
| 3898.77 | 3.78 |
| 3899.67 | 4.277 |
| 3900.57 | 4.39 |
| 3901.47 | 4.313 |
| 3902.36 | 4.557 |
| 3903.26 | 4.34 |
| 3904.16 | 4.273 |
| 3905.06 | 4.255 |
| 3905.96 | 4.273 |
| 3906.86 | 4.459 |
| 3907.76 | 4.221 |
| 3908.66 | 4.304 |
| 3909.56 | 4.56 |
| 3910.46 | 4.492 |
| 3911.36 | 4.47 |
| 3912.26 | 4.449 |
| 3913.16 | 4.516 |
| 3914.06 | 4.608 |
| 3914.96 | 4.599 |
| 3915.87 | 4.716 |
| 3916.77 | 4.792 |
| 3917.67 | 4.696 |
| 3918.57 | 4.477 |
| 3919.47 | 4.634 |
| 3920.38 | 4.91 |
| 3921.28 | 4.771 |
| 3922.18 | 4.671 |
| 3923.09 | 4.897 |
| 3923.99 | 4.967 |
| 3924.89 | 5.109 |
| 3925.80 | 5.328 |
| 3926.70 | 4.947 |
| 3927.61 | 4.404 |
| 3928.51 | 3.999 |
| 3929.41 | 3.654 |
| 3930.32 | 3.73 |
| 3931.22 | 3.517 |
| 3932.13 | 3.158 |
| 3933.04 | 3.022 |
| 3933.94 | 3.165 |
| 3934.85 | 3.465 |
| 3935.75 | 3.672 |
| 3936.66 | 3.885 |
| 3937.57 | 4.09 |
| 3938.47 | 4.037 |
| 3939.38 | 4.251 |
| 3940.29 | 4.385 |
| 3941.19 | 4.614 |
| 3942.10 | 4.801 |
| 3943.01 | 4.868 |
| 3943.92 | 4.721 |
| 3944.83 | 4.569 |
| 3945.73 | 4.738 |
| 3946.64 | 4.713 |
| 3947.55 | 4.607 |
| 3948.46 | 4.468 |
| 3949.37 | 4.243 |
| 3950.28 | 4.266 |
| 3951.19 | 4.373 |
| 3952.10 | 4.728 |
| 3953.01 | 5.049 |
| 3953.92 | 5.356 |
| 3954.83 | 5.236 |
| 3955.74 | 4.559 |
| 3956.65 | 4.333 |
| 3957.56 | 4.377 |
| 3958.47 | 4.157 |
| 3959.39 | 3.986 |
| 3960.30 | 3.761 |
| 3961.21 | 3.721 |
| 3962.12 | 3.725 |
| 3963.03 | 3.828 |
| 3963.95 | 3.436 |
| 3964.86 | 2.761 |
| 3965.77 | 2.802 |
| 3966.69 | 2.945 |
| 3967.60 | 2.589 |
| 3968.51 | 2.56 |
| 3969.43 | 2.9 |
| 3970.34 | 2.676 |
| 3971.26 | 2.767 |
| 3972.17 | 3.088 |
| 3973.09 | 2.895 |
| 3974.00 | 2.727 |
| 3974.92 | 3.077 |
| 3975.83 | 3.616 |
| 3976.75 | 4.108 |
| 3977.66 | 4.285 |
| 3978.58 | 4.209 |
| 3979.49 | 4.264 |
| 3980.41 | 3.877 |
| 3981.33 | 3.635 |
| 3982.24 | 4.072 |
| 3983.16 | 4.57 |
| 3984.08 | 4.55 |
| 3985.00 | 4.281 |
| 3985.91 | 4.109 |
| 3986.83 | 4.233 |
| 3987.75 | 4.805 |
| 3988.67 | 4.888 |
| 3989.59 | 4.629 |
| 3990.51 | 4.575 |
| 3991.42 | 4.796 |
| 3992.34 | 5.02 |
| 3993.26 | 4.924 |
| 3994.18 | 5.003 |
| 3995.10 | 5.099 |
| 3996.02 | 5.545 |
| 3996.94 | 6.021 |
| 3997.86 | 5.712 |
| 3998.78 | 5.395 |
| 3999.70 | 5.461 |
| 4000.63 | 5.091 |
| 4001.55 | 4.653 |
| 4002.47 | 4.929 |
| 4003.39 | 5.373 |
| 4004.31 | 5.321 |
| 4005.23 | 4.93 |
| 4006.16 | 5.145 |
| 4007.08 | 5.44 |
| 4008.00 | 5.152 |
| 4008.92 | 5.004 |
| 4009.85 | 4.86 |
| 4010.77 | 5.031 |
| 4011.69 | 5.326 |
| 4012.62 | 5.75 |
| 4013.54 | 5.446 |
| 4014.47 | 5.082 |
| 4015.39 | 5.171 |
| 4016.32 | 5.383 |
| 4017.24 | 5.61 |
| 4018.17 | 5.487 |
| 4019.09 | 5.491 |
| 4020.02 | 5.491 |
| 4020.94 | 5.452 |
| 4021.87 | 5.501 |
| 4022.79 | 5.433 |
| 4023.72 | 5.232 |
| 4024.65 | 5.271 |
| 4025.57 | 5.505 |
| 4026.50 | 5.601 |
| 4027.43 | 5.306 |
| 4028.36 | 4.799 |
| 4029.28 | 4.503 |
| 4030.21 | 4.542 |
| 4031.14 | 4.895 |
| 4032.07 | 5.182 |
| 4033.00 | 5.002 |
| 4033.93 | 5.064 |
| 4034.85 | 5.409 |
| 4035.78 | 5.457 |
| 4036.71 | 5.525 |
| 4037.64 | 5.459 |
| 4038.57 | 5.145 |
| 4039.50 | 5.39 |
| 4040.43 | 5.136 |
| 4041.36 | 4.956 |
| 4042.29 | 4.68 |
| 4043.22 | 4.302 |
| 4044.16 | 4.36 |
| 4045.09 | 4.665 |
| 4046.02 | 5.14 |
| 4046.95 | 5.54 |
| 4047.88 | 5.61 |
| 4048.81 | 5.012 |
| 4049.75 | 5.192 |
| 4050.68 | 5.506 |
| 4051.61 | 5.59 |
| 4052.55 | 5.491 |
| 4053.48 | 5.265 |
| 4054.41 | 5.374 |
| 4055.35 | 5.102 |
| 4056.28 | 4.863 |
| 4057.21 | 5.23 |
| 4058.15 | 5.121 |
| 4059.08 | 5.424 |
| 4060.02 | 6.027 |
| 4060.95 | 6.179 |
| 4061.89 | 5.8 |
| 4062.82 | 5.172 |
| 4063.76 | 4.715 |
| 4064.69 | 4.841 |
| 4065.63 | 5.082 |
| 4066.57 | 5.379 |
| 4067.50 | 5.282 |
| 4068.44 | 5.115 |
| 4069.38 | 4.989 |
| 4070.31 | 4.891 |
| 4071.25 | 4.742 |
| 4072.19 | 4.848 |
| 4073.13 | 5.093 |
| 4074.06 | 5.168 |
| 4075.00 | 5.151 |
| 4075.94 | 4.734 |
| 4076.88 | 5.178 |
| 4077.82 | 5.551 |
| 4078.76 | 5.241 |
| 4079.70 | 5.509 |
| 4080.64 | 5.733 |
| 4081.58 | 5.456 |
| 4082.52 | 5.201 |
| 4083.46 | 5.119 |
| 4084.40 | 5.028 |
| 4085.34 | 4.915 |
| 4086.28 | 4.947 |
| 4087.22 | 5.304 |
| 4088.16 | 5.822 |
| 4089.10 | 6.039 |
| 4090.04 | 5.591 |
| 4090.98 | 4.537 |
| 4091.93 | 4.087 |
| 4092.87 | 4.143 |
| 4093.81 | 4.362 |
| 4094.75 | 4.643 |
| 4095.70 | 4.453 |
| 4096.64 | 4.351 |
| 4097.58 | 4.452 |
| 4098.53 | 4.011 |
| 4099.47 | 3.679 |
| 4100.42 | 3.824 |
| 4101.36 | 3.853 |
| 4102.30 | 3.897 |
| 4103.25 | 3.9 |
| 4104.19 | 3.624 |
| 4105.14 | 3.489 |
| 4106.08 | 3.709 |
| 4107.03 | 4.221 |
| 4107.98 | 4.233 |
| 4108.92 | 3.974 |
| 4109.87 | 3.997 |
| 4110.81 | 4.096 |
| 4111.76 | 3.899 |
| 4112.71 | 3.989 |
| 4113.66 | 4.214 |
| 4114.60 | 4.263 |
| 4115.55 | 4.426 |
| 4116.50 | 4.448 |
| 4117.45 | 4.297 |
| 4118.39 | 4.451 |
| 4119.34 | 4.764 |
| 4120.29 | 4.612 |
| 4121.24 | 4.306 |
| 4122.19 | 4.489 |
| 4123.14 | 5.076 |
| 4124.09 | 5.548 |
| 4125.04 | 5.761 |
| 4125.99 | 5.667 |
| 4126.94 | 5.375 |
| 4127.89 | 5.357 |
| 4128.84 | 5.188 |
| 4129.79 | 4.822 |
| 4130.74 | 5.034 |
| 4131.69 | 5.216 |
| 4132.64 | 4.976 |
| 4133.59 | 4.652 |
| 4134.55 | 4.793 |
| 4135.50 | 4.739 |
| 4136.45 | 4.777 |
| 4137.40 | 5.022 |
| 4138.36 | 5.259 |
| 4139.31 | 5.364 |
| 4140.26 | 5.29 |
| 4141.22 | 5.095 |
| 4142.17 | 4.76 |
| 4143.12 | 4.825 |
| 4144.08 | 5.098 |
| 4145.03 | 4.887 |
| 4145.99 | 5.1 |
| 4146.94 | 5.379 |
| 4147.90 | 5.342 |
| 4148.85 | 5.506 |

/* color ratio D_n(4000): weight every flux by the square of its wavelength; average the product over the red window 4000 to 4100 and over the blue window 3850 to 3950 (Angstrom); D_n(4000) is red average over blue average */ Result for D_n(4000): 1.29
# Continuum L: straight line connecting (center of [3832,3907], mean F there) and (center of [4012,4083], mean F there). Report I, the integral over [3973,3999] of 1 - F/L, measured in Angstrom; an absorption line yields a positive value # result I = 1.9 Angstrom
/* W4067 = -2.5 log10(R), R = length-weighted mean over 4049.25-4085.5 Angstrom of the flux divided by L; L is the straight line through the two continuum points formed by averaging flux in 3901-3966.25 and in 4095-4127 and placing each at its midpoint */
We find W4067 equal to -0.21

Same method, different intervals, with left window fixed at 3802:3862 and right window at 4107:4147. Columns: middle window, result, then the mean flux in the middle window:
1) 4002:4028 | -0.185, 5.31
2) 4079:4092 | -0.131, 5.27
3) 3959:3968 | 0.277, 3.36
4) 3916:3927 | -0.151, 4.85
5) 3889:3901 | 0.157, 3.59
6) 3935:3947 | -0.029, 4.39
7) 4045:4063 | -0.175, 5.38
